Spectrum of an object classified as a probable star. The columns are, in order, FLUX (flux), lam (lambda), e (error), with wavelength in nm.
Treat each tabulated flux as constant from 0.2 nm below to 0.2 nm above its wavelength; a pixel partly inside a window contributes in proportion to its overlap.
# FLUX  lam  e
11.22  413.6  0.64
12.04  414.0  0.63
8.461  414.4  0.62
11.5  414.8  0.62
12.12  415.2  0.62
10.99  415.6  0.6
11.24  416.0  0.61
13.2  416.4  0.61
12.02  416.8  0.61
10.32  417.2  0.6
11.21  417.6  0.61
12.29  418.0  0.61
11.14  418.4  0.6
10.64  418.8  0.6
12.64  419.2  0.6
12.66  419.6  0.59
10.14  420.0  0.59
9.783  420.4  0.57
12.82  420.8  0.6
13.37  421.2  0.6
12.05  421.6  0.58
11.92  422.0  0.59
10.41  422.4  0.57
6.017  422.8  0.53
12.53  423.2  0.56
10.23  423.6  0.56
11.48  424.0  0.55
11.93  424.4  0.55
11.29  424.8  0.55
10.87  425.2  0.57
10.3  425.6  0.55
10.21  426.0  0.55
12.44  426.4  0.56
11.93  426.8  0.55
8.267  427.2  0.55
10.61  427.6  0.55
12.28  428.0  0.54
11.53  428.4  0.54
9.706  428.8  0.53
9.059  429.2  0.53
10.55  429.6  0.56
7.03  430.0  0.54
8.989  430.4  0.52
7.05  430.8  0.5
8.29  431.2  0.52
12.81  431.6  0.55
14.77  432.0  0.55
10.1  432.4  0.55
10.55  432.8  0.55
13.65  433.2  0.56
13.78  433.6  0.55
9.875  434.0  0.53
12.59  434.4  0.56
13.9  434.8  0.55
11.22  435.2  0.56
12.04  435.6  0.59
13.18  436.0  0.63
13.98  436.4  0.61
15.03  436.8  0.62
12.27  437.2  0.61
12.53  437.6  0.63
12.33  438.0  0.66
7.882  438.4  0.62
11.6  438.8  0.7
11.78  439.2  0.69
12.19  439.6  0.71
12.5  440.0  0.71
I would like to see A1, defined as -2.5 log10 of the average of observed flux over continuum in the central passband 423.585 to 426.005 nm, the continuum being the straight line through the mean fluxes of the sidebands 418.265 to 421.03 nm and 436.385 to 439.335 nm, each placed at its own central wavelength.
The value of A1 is 0.06 mag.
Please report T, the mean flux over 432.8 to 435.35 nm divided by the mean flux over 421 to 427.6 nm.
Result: 1.13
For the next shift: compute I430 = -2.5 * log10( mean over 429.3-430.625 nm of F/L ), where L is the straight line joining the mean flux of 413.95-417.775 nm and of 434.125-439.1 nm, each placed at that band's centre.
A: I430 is 0.33 mag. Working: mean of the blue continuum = 11.3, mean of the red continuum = 12.3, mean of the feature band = 8.84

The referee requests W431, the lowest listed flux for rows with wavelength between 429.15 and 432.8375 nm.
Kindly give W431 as 7.03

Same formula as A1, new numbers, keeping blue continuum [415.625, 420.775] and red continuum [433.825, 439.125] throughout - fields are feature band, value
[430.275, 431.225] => 0.44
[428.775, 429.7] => 0.22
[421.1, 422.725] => 0.02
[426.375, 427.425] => 0.12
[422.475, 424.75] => 0.12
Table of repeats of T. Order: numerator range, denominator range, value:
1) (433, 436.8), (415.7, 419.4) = 1.10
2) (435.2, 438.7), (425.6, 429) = 1.14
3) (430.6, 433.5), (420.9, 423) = 1.03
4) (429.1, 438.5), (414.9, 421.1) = 0.99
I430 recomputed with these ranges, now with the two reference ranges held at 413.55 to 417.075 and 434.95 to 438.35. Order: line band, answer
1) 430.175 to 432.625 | 0.19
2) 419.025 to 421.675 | -0.02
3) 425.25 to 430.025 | 0.16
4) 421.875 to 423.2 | 0.21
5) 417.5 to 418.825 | 0.01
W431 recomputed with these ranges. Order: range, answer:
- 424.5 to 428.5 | 8.267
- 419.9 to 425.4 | 6.017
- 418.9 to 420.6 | 9.783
